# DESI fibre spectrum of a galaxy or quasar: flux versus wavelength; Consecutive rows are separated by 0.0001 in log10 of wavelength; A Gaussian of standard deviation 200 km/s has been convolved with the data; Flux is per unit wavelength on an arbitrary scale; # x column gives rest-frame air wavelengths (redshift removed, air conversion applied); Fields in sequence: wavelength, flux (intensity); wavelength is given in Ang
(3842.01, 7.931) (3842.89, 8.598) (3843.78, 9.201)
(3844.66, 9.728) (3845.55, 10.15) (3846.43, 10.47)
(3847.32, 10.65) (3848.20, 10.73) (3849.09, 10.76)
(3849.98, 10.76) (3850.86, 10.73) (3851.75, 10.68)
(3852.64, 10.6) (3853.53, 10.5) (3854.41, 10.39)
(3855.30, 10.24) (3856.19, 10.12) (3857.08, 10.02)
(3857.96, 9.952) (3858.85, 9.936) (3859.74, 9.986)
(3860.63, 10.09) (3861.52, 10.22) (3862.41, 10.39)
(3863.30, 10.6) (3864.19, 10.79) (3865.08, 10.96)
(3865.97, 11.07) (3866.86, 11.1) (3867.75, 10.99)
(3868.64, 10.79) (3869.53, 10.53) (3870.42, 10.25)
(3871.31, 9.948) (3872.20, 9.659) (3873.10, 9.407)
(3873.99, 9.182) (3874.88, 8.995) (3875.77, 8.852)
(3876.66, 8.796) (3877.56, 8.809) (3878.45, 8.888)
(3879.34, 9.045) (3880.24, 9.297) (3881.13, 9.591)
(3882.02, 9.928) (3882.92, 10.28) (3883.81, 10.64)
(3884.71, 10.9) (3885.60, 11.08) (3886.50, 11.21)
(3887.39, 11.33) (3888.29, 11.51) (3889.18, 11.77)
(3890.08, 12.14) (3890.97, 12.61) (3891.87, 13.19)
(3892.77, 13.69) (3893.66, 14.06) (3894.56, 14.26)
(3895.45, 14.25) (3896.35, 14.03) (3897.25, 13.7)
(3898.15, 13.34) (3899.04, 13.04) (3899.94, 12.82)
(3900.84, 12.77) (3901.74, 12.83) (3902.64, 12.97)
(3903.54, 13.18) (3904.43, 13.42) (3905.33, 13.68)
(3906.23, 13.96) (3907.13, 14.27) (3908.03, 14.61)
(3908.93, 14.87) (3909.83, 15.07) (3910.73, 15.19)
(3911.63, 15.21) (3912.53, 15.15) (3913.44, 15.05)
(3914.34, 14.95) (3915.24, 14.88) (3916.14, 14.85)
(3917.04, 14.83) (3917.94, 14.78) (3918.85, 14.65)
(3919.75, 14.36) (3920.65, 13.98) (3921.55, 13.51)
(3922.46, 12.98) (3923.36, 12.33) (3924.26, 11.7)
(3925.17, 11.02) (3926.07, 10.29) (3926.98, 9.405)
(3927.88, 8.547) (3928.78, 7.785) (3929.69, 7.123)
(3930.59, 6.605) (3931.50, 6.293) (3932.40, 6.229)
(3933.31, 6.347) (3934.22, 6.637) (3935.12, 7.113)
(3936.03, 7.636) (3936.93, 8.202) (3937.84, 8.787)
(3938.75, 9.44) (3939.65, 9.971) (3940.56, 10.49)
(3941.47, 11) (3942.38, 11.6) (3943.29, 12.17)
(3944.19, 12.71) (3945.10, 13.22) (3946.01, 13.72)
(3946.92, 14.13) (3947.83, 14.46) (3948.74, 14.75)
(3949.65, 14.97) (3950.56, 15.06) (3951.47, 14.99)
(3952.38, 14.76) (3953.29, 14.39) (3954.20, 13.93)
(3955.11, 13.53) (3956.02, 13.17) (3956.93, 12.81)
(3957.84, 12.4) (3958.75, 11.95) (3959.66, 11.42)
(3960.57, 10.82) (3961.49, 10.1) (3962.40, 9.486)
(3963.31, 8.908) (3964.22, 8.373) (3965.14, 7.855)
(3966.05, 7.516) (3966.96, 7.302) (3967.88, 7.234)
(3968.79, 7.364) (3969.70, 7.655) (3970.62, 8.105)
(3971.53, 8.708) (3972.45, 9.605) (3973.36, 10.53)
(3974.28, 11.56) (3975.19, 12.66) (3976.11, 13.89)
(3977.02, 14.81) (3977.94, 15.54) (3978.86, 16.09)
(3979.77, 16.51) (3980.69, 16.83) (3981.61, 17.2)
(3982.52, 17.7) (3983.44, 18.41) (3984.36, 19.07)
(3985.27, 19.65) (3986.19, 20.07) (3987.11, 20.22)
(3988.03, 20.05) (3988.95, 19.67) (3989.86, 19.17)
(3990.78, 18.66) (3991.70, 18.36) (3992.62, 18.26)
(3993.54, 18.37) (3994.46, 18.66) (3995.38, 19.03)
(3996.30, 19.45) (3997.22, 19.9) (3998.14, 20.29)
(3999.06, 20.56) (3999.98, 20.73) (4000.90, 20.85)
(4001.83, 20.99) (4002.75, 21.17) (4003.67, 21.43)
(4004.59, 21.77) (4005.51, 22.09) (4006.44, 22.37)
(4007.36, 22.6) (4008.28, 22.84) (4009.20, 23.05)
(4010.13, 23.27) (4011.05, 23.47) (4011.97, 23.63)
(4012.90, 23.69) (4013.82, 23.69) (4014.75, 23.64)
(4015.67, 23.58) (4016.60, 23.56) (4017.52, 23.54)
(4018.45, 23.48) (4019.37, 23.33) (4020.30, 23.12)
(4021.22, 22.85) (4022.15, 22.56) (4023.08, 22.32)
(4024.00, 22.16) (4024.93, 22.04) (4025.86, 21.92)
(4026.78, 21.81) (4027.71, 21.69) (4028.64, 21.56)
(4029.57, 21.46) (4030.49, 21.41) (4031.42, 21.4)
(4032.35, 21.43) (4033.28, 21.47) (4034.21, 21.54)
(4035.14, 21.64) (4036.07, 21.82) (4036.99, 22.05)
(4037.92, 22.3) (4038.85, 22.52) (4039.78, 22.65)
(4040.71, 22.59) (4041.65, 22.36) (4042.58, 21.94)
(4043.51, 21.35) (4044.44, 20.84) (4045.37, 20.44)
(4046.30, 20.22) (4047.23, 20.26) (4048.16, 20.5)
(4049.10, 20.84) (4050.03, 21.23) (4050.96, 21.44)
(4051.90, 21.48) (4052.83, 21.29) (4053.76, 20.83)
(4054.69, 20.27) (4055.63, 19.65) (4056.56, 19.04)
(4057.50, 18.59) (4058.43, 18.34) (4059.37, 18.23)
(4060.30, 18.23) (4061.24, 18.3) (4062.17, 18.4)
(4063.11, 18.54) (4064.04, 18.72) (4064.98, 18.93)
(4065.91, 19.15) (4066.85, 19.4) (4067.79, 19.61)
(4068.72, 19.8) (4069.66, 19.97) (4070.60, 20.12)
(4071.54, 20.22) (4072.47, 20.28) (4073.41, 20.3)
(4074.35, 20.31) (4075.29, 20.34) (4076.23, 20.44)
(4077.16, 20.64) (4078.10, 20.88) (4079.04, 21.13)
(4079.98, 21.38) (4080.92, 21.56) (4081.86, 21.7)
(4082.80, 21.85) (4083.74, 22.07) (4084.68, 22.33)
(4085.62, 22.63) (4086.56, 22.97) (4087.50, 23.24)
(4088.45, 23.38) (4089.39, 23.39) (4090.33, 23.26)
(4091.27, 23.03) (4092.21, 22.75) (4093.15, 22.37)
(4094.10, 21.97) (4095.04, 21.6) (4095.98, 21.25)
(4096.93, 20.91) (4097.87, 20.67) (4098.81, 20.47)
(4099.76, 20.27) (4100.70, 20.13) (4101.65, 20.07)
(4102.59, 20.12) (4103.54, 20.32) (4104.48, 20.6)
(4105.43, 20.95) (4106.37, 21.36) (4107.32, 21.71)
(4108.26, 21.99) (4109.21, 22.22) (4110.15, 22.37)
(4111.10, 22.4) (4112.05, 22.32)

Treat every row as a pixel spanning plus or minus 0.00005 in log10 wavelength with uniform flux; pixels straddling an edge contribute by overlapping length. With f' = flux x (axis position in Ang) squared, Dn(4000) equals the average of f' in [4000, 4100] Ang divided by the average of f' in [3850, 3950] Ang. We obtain 2.0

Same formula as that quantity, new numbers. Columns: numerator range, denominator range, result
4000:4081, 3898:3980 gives 1.89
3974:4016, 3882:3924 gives 1.54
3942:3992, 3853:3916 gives 1.20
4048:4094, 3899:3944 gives 1.90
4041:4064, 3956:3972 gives 2.23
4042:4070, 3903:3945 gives 1.82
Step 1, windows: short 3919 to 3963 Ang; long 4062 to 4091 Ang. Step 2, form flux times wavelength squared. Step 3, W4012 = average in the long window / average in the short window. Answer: 1.99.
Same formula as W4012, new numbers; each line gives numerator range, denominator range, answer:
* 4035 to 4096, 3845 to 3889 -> 2.26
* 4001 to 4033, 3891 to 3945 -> 1.96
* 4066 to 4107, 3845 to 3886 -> 2.33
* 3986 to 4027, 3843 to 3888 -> 2.27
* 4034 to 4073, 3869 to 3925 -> 1.77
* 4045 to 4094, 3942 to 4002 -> 1.49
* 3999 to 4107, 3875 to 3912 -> 1.88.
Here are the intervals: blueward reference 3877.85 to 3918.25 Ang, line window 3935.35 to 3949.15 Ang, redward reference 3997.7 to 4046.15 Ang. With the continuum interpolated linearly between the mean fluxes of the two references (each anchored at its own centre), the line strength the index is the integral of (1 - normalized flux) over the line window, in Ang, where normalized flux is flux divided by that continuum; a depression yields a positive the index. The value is 4.1 Ang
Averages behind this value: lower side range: 12.9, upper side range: 22.2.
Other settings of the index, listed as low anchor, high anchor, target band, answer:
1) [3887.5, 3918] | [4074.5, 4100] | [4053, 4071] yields 1.30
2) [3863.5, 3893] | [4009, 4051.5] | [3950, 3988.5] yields 9.85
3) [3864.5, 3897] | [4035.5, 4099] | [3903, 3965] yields 7.46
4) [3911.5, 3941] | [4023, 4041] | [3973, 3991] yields -0.19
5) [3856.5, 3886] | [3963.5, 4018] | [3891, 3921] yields -4.55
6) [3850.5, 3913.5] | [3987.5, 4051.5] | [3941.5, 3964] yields 5.21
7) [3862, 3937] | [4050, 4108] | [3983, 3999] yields -3.03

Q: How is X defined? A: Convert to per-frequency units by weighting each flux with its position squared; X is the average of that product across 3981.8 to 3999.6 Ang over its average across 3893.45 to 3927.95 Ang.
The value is 1.47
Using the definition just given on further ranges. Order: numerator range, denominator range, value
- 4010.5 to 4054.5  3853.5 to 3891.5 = 2.32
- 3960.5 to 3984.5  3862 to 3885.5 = 1.24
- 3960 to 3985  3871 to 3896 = 1.15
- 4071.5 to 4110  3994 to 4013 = 1.04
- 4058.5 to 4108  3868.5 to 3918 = 1.86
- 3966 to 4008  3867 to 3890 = 1.76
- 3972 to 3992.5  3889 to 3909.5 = 1.29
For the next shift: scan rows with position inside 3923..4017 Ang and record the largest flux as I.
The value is 23.69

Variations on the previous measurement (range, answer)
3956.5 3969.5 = 12.81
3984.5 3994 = 20.22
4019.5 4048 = 23.12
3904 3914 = 15.21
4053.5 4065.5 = 20.83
